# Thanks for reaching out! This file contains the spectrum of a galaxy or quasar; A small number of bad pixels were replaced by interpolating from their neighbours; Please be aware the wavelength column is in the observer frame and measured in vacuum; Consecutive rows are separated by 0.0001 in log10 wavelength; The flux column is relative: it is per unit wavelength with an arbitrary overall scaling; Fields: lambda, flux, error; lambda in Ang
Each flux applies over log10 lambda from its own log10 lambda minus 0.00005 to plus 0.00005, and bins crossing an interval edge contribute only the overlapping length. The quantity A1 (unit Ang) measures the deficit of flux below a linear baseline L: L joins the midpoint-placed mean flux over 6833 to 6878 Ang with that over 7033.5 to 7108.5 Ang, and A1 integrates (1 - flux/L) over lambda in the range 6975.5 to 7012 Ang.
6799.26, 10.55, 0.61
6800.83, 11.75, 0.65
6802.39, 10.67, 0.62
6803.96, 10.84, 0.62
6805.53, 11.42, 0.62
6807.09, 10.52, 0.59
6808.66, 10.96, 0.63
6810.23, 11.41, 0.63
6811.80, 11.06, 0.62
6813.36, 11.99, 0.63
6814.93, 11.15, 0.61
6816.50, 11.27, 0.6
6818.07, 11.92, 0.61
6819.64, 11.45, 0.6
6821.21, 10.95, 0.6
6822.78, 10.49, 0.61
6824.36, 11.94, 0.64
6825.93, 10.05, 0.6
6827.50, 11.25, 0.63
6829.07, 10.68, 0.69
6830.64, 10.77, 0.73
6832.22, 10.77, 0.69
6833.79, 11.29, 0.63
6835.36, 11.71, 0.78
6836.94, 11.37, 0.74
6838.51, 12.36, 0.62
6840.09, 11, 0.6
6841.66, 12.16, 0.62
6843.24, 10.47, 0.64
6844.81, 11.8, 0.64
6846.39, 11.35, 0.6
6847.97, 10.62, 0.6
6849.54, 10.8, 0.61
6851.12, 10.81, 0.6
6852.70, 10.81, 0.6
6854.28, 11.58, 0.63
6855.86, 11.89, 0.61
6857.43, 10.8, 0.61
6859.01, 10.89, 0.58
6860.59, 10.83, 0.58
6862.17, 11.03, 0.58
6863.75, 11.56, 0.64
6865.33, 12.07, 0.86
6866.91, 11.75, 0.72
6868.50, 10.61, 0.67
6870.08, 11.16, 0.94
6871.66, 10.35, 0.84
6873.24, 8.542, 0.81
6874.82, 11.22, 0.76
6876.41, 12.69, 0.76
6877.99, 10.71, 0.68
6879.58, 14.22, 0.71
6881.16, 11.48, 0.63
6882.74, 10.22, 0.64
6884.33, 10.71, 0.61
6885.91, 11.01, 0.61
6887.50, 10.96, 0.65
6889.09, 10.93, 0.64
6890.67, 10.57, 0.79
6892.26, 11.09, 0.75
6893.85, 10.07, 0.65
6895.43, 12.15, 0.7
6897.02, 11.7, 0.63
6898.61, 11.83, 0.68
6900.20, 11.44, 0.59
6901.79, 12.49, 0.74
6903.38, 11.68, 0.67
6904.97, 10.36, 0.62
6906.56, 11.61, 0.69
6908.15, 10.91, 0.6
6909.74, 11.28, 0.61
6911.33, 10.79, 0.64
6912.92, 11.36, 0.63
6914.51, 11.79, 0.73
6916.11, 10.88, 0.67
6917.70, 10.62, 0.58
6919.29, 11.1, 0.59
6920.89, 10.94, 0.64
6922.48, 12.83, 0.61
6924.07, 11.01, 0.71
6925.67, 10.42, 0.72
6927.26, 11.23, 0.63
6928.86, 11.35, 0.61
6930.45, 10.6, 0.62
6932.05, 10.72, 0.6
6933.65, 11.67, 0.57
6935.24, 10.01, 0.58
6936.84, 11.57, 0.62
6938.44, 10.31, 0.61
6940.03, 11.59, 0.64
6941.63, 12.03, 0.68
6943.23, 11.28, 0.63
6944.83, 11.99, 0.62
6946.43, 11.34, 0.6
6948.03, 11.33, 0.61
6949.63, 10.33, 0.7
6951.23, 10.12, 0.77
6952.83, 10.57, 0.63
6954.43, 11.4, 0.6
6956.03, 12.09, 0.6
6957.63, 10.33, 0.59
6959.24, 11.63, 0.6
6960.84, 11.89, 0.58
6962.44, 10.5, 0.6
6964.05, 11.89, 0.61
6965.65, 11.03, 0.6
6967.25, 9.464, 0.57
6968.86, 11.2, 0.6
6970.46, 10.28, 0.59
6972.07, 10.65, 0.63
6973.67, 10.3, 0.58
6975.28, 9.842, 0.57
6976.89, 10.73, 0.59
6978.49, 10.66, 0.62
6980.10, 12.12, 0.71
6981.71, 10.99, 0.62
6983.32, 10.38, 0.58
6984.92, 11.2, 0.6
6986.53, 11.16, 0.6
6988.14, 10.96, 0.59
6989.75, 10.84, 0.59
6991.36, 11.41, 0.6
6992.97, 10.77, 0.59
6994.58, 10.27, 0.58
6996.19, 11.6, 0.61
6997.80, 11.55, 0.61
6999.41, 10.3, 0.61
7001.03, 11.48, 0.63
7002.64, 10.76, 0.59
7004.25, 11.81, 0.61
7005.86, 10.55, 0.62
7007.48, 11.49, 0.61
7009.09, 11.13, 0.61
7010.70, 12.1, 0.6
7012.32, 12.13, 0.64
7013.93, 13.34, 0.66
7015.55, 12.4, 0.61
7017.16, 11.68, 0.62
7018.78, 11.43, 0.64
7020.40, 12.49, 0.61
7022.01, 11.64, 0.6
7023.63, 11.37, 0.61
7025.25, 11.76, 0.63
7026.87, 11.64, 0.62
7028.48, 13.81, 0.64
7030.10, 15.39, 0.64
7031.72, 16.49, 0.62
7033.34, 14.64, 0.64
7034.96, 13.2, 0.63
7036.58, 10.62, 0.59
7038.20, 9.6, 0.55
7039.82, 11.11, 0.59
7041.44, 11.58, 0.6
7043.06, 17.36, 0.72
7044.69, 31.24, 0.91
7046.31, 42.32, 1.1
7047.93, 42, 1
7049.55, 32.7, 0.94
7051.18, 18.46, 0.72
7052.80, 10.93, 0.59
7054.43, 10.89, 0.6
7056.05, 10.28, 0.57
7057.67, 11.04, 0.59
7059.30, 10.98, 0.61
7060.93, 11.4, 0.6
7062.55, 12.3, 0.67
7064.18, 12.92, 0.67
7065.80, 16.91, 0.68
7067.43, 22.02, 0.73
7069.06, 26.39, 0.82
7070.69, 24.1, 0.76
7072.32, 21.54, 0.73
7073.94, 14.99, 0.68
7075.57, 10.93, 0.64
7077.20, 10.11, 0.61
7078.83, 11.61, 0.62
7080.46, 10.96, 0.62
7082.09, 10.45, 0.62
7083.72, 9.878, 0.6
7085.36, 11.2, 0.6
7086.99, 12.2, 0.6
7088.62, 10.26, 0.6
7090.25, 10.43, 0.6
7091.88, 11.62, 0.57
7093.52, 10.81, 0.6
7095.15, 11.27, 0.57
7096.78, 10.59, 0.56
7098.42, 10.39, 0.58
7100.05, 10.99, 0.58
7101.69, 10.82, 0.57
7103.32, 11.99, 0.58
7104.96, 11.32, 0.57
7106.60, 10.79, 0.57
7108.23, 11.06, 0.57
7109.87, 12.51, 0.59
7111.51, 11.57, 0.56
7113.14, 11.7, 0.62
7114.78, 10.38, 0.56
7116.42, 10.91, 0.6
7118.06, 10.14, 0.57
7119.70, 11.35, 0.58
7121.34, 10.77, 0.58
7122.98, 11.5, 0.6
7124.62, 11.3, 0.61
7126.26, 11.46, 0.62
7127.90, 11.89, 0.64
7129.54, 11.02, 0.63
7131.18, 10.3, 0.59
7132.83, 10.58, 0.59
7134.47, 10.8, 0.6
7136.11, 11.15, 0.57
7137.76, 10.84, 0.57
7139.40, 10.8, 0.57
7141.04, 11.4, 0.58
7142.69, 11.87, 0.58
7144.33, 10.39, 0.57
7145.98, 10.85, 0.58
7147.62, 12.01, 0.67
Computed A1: 6.7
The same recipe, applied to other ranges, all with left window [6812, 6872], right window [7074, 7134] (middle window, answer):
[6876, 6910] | -0.5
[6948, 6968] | 0.3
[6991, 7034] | -3.6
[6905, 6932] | 0.1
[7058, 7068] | -2.7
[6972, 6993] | 0.5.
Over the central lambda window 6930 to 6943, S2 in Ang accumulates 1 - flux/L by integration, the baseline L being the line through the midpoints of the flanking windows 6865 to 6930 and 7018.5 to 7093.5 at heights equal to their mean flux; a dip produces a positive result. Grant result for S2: 1.22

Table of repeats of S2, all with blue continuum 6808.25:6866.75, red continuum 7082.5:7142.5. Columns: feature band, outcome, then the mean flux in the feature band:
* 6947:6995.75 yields 1.15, 10.9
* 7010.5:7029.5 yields -1.83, 12.2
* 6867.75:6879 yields 0.39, 10.8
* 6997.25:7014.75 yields -0.61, 11.5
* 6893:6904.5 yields -0.40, 11.6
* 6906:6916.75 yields -0.04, 11.2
